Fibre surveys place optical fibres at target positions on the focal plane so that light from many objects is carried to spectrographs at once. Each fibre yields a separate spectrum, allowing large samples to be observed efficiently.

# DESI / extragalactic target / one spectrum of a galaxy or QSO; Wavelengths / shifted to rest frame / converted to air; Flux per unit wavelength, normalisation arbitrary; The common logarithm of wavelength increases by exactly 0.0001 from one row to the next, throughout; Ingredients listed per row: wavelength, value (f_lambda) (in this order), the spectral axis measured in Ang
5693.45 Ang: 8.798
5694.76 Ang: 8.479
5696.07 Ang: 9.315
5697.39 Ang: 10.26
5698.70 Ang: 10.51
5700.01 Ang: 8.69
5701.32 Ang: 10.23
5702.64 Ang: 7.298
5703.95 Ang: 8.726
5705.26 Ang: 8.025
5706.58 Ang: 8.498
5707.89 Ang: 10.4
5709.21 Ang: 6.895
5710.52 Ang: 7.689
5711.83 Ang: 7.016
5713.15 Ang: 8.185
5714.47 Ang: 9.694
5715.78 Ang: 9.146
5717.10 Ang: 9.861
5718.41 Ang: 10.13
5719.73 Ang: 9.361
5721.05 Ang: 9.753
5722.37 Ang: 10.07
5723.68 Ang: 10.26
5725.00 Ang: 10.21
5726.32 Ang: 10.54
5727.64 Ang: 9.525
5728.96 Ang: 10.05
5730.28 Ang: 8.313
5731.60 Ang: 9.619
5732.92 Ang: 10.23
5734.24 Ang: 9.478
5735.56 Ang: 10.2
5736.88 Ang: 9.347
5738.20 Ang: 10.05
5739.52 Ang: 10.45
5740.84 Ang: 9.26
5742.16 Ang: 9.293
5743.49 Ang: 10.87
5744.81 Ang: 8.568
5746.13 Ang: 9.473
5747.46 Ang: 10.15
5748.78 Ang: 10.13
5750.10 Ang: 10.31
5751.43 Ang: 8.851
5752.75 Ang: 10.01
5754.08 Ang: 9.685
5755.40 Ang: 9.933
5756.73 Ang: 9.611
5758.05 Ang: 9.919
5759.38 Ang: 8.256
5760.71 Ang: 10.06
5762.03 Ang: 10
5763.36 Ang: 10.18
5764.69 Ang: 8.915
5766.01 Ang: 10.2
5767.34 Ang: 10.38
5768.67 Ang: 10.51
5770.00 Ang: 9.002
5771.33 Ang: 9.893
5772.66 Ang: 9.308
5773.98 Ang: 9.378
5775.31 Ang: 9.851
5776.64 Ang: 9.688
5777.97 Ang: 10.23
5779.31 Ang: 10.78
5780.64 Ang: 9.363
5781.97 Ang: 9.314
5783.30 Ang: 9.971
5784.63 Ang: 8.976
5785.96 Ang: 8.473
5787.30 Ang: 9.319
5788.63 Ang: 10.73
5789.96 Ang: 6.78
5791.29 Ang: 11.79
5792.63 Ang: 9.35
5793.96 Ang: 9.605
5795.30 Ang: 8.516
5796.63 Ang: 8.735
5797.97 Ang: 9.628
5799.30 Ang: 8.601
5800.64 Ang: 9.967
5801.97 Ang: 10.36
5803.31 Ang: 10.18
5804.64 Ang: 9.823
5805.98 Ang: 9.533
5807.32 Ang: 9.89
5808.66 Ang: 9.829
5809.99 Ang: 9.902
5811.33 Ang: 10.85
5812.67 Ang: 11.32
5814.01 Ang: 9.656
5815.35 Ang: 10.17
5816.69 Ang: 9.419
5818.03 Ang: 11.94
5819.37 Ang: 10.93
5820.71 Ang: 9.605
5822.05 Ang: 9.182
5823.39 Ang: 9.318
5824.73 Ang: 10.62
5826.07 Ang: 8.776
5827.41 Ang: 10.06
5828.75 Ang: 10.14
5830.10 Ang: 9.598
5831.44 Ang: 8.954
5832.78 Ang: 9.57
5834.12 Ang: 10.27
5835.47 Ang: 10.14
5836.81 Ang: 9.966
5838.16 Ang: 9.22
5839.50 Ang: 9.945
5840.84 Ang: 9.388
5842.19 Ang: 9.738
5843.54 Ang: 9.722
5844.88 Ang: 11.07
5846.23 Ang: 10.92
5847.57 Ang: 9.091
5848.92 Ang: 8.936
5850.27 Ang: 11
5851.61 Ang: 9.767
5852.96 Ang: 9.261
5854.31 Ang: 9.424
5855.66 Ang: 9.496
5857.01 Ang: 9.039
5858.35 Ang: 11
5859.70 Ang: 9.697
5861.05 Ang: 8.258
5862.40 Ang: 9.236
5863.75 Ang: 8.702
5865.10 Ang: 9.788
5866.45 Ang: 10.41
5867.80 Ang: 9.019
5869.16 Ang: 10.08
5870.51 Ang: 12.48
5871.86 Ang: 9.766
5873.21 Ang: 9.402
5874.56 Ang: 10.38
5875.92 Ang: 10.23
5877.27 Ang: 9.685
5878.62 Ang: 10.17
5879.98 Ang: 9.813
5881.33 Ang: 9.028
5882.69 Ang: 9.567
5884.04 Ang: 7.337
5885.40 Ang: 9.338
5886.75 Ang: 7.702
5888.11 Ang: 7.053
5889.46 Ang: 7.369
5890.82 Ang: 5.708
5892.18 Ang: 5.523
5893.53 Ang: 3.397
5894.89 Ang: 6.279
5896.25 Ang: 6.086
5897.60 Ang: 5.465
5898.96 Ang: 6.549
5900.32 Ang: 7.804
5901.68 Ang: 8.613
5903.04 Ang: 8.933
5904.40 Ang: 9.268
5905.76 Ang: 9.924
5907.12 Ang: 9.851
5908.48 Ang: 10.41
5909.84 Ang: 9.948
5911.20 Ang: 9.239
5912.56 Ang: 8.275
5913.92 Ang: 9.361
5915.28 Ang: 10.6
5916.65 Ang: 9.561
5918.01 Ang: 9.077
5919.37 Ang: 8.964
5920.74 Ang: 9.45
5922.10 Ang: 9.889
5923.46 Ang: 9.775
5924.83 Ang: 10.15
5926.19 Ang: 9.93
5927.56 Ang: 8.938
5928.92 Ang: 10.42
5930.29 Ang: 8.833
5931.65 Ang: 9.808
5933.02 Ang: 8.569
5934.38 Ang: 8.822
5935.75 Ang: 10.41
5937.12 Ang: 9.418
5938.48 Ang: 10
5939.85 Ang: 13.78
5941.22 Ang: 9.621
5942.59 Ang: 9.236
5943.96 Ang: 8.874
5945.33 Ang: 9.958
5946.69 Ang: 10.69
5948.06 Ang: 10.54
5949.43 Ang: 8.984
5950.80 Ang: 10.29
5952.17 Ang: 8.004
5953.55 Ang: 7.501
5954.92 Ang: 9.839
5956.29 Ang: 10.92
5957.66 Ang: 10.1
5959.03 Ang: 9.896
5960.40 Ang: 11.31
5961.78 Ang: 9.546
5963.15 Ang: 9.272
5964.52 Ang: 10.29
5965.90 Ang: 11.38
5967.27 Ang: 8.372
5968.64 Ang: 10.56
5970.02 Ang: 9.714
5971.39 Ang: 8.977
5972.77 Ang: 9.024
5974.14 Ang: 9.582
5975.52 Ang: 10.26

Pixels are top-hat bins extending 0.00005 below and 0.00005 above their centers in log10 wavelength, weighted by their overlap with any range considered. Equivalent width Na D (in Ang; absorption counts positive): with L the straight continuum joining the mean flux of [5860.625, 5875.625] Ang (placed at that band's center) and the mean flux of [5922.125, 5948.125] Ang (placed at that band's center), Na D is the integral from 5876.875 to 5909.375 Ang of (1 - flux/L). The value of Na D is 6.21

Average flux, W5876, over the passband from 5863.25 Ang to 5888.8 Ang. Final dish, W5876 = 9.47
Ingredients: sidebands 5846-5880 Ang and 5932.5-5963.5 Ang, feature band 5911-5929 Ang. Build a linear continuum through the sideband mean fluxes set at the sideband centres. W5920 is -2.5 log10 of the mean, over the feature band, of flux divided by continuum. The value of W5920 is 0.032 mag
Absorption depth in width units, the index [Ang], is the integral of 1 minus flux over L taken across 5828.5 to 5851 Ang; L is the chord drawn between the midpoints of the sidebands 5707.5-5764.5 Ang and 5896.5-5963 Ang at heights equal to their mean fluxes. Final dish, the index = -0.84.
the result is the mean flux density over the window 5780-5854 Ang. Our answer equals 9.77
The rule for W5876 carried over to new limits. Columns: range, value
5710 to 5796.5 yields 9.6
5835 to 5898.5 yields 9.01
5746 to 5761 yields 9.69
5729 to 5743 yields 9.66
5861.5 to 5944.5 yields 9.04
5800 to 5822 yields 10.2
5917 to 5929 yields 9.58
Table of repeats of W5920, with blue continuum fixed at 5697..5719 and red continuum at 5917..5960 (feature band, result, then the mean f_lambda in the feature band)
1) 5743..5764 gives -0.081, 9.74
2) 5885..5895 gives 0.418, 6.49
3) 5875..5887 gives 0.026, 9.28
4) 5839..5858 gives -0.046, 9.79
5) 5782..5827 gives -0.059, 9.75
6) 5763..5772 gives -0.087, 9.85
